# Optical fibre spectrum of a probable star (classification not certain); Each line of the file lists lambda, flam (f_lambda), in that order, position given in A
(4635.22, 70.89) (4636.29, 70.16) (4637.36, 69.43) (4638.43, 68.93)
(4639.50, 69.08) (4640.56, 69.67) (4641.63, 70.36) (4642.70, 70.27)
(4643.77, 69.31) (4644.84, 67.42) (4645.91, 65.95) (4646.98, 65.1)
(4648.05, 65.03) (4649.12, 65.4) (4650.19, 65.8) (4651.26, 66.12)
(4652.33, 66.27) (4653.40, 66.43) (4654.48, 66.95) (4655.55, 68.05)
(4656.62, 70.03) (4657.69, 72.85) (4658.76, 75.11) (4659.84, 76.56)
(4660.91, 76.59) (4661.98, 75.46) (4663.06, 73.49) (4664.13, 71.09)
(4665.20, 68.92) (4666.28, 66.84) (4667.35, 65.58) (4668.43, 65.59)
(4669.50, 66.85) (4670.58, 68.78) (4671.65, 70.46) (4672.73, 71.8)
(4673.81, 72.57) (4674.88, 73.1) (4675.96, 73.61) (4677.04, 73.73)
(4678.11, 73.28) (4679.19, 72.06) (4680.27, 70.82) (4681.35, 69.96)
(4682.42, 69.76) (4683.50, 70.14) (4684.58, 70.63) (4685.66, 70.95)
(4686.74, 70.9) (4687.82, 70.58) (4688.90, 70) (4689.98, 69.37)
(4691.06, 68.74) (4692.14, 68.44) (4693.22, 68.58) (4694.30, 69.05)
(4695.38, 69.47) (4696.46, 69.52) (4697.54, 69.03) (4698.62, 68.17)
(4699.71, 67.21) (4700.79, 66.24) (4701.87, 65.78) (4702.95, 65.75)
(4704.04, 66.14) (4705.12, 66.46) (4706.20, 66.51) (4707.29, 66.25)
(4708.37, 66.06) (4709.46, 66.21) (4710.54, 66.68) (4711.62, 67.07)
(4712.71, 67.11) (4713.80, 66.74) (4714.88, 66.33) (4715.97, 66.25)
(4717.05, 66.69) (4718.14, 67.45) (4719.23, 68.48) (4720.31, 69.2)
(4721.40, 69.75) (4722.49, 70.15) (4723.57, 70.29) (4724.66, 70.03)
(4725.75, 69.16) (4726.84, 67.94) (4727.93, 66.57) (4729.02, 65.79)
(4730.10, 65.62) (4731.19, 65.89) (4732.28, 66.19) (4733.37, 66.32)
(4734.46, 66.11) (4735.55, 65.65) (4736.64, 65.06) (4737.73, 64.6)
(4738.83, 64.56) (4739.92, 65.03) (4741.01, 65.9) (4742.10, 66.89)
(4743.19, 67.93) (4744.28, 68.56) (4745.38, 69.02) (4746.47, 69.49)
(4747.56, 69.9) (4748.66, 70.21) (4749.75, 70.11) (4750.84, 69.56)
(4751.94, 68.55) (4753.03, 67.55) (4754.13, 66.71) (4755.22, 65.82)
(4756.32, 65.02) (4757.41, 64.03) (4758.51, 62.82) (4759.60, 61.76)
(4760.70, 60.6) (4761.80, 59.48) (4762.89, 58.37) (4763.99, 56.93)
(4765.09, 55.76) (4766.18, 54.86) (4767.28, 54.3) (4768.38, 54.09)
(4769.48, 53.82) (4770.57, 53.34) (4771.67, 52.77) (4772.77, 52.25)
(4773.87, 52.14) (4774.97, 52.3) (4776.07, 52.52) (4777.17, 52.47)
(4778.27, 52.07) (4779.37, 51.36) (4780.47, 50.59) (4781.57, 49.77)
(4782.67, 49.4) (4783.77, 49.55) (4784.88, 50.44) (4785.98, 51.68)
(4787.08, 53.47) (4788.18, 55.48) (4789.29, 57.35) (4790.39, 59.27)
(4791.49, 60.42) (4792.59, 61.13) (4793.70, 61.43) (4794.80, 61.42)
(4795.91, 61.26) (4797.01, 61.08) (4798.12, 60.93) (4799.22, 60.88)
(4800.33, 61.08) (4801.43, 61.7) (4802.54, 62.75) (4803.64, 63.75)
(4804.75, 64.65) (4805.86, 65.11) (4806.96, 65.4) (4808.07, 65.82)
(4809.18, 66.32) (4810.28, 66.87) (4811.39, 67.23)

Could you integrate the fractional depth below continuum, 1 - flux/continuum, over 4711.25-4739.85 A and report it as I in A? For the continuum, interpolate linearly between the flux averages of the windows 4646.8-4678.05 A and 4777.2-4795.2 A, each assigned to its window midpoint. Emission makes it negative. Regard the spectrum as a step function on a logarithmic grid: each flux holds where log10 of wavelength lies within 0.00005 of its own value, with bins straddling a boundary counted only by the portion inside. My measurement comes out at -2.3 A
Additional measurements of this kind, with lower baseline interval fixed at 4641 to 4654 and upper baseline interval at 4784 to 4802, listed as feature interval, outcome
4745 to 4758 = -1.5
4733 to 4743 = -0.6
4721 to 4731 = -0.9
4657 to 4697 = -3.4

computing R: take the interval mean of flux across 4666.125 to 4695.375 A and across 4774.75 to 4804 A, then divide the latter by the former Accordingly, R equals 0.81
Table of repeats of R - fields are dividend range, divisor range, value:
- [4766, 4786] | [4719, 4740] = 0.77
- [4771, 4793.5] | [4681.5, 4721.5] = 0.79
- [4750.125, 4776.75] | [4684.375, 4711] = 0.87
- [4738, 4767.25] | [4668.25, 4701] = 0.92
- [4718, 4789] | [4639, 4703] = 0.89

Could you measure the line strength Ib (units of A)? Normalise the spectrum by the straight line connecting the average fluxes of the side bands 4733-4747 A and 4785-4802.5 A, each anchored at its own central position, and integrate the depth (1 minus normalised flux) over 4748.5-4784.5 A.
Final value 3.02 A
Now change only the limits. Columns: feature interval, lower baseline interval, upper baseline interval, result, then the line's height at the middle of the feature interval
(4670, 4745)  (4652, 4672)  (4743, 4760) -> 0.5 A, 68.7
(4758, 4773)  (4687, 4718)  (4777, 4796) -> 0.4 A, 58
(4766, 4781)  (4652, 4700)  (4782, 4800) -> 1.6 A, 59.2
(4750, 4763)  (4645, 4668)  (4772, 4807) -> -1.0 A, 59.9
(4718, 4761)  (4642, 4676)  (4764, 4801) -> -4.9 A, 60.2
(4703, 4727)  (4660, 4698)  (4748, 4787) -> -0.9 A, 65.2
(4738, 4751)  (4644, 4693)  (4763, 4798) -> -1.8 A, 59.6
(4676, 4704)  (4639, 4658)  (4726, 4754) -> -0.9 A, 67.5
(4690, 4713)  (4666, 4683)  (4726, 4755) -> 0.6 A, 69.1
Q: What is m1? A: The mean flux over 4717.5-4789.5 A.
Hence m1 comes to 61.6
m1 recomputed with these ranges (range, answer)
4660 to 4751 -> 68.6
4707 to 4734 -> 67.4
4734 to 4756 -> 67.3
